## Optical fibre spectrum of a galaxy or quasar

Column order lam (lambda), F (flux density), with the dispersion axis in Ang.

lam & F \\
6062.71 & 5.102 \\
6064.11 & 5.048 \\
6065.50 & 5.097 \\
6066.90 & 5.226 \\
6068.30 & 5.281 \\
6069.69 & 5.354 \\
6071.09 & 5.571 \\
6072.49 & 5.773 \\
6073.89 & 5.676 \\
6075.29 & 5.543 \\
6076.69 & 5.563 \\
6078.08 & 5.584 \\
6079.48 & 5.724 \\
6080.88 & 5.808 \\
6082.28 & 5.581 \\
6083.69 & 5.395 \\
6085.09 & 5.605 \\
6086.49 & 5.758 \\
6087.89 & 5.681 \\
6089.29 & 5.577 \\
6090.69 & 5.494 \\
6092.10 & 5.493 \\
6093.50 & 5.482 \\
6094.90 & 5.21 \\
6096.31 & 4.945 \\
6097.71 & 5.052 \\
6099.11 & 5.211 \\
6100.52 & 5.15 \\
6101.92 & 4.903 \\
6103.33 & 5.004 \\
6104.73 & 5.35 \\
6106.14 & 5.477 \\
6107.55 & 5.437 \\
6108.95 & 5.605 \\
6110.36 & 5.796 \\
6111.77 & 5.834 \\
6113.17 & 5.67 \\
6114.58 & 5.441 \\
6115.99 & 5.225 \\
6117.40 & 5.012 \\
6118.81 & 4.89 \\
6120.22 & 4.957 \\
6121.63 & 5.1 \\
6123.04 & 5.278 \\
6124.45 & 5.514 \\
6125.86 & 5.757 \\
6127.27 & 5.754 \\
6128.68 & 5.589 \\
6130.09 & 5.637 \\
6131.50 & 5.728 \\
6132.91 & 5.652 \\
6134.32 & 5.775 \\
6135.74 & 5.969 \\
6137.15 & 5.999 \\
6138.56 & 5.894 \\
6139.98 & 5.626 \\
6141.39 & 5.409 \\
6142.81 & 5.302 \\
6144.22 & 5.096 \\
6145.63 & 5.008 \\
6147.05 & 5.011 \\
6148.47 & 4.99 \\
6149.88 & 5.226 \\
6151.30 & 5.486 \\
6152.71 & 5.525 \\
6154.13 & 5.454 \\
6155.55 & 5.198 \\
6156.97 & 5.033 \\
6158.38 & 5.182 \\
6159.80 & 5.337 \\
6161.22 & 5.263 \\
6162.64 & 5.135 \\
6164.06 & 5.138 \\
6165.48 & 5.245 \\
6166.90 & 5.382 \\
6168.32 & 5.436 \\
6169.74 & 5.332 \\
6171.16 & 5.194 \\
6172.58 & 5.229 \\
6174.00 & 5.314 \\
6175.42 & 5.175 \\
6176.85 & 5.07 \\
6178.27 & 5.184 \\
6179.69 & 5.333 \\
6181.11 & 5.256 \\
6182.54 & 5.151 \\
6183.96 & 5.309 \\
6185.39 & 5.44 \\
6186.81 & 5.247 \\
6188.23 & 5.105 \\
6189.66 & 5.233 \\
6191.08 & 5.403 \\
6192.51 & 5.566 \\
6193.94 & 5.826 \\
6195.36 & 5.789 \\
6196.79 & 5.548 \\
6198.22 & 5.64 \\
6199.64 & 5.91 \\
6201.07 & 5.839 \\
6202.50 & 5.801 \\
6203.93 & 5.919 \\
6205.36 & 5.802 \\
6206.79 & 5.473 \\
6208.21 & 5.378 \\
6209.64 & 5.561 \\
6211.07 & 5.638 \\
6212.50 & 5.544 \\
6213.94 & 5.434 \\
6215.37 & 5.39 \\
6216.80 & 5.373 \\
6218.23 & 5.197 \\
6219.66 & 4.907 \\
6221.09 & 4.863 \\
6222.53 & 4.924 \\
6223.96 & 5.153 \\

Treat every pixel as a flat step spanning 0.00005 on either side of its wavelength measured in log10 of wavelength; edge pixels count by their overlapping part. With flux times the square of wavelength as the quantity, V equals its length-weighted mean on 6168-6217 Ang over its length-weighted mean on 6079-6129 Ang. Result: 1.04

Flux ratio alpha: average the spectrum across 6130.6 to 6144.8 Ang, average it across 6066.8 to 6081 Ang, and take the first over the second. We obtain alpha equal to 1.0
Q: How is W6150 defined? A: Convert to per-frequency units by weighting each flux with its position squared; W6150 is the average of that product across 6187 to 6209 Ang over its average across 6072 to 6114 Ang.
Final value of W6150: 1.06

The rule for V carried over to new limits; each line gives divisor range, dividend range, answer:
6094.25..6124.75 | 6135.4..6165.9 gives 1.03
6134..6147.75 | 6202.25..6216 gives 1.04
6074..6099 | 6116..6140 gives 1.02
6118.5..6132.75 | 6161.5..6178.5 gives 0.98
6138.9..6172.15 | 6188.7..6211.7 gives 1.09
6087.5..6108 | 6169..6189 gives 1.02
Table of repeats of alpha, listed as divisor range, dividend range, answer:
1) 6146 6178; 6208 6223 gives 1.01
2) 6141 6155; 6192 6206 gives 1.10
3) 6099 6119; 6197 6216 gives 1.05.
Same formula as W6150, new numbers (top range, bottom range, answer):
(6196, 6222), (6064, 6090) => 1.04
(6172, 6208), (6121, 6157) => 1.02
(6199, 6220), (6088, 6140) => 1.05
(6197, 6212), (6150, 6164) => 1.09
